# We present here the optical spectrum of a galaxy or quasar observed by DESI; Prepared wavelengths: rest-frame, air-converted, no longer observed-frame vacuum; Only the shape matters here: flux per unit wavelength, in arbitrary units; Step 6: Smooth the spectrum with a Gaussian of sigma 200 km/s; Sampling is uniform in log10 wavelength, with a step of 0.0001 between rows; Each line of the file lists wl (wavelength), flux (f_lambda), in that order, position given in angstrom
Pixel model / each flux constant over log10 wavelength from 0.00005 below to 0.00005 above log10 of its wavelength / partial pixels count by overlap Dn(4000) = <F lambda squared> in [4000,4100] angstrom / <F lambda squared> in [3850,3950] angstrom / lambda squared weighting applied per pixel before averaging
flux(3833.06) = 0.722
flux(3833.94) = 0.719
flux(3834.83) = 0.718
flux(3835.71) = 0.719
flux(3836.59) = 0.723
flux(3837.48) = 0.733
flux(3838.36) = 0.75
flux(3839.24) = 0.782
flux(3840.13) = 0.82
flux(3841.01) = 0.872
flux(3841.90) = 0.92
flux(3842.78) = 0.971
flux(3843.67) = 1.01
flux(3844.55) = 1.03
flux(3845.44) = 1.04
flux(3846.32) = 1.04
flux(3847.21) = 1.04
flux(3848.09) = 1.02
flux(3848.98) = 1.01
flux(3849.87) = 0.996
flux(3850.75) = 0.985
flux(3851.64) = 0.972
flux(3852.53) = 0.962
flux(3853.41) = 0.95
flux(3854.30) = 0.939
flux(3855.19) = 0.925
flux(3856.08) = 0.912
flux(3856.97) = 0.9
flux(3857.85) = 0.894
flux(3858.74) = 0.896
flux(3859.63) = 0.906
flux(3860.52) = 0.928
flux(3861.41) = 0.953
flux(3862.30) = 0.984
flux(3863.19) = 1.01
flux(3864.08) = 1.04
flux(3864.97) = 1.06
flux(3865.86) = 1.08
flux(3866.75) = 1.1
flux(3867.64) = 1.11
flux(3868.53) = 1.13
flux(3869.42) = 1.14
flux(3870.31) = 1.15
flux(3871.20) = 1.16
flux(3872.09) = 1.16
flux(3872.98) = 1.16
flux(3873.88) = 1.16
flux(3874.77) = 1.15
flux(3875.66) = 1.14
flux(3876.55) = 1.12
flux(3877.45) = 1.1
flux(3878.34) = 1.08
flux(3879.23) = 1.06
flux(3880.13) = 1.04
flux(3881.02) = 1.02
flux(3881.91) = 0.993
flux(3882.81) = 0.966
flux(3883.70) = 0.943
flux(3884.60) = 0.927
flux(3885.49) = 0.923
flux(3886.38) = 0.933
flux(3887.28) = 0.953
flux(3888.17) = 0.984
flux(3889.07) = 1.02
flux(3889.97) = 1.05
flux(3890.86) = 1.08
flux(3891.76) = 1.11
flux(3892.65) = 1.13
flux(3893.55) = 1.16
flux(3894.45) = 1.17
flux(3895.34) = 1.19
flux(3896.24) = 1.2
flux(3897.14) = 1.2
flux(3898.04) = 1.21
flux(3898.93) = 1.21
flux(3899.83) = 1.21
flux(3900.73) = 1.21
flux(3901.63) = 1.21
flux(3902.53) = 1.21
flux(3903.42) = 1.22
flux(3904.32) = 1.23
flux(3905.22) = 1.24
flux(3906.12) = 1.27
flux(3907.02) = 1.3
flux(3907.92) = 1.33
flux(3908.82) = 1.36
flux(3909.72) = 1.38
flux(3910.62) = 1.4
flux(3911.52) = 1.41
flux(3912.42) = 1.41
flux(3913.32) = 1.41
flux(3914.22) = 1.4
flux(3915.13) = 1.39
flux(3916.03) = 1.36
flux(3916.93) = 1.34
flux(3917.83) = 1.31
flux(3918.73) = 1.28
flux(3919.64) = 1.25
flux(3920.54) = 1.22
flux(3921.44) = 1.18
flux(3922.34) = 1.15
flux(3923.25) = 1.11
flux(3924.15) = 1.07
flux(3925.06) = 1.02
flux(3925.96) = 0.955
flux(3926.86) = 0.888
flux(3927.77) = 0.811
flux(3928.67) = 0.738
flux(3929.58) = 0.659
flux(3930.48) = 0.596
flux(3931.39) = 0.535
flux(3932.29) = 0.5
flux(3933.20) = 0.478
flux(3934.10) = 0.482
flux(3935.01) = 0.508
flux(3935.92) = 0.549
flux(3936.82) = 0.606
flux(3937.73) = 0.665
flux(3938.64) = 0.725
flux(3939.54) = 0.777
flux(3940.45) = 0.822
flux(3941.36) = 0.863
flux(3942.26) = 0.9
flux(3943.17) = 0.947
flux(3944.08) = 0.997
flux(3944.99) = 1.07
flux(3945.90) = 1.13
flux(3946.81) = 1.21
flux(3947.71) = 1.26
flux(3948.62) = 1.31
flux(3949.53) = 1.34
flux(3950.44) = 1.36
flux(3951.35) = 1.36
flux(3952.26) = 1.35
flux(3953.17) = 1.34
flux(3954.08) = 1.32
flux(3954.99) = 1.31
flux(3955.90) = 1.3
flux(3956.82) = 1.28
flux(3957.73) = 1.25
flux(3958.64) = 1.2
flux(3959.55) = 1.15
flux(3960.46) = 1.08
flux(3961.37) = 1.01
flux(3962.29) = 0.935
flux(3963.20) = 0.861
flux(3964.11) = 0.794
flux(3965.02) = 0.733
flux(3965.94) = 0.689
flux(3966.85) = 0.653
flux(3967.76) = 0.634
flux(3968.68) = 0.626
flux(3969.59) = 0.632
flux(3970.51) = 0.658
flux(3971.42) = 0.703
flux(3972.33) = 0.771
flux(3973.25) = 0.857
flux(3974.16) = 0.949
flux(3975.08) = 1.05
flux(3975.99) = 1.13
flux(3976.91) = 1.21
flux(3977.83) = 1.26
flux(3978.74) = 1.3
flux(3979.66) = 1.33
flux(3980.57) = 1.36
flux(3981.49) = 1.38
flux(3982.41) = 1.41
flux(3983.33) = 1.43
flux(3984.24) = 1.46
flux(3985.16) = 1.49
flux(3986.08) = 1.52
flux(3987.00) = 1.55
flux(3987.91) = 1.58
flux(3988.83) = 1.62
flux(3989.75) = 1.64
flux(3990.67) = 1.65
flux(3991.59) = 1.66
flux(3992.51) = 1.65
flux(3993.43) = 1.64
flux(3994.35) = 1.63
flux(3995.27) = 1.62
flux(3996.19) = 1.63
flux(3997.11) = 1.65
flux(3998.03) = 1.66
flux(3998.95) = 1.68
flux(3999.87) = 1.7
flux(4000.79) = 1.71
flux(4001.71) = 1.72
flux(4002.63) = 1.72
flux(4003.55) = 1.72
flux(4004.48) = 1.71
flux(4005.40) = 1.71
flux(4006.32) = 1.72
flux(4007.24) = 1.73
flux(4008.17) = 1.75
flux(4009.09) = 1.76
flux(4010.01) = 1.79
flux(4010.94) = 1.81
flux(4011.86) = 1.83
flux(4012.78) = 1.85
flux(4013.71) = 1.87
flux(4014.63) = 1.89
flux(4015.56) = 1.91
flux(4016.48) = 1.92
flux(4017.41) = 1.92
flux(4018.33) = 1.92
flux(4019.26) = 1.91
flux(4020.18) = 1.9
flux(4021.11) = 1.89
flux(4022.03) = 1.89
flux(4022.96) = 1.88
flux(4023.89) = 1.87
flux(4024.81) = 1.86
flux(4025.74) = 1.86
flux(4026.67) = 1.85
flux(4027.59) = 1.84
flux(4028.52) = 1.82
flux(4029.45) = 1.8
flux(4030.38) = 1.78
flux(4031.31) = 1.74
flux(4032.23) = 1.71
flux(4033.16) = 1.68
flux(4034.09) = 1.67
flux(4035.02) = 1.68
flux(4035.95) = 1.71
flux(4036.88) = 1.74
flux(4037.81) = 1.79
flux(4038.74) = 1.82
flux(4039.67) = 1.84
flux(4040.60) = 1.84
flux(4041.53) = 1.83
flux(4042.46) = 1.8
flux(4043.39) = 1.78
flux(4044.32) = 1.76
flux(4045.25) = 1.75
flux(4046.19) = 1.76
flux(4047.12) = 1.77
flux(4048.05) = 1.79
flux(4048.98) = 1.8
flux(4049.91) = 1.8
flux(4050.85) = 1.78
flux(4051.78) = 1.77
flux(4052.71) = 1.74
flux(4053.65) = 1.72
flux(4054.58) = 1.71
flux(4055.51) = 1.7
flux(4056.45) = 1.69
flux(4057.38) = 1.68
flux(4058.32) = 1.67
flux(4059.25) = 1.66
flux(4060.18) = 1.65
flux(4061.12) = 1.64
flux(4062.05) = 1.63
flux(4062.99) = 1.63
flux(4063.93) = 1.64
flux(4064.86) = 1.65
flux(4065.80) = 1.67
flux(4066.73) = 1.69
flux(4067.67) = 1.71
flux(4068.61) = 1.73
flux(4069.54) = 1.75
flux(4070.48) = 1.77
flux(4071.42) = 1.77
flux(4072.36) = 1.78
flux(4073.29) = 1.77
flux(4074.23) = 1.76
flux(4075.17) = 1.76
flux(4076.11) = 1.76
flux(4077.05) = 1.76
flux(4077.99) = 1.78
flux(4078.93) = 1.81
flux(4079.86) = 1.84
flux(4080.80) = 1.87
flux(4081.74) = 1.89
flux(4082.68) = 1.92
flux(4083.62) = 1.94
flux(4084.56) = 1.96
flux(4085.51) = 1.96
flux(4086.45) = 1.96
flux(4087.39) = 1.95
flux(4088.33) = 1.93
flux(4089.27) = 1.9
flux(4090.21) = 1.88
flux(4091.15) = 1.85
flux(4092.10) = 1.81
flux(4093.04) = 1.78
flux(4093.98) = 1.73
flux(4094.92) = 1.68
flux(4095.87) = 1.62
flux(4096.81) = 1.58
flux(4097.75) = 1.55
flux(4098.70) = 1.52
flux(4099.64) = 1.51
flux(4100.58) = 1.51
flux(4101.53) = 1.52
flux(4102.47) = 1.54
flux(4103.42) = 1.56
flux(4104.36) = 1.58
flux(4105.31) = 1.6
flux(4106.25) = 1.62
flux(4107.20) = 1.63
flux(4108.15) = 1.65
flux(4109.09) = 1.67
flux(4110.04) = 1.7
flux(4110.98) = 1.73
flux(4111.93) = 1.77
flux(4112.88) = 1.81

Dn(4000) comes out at 1.8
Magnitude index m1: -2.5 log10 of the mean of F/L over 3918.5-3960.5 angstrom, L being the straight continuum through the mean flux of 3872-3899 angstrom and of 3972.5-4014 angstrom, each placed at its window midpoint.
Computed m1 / 0.306 mag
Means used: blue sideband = 1.08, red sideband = 1.55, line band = 0.996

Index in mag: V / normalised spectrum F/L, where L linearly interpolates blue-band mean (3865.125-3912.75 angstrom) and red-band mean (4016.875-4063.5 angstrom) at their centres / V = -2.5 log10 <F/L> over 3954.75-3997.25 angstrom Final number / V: 0.247 mag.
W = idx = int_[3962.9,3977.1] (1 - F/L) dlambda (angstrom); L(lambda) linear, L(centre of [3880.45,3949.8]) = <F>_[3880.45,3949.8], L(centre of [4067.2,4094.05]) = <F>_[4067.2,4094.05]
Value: 5.6 angstrom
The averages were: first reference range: 1.06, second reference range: 1.83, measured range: 0.801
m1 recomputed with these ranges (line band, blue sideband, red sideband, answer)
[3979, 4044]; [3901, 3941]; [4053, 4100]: -0.18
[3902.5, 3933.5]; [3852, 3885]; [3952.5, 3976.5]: -0.13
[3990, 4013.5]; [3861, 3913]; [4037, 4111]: -0.14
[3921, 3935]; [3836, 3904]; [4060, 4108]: 0.45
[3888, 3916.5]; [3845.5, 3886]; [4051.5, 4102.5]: -0.08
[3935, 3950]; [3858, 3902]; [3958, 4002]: 0.26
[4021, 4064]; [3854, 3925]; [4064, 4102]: -0.08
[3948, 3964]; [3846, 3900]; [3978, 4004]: 0.17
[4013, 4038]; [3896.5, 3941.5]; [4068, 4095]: -0.17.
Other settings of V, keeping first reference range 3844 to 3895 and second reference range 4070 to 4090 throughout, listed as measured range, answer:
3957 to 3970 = 0.49 mag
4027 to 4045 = -0.06 mag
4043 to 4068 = 0.03 mag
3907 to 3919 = -0.14 mag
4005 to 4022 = -0.16 mag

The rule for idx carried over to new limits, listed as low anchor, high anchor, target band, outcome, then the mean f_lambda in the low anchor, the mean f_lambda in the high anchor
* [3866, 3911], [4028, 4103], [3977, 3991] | 0.1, 1.14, 1.75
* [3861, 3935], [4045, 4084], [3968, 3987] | 3.8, 1.09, 1.75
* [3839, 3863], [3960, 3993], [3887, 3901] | -1.5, 0.952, 1.15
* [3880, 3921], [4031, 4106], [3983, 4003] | -1.7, 1.19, 1.74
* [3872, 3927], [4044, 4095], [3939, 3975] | 9.4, 1.17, 1.77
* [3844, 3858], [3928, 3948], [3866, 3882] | -3.3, 0.978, 0.771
